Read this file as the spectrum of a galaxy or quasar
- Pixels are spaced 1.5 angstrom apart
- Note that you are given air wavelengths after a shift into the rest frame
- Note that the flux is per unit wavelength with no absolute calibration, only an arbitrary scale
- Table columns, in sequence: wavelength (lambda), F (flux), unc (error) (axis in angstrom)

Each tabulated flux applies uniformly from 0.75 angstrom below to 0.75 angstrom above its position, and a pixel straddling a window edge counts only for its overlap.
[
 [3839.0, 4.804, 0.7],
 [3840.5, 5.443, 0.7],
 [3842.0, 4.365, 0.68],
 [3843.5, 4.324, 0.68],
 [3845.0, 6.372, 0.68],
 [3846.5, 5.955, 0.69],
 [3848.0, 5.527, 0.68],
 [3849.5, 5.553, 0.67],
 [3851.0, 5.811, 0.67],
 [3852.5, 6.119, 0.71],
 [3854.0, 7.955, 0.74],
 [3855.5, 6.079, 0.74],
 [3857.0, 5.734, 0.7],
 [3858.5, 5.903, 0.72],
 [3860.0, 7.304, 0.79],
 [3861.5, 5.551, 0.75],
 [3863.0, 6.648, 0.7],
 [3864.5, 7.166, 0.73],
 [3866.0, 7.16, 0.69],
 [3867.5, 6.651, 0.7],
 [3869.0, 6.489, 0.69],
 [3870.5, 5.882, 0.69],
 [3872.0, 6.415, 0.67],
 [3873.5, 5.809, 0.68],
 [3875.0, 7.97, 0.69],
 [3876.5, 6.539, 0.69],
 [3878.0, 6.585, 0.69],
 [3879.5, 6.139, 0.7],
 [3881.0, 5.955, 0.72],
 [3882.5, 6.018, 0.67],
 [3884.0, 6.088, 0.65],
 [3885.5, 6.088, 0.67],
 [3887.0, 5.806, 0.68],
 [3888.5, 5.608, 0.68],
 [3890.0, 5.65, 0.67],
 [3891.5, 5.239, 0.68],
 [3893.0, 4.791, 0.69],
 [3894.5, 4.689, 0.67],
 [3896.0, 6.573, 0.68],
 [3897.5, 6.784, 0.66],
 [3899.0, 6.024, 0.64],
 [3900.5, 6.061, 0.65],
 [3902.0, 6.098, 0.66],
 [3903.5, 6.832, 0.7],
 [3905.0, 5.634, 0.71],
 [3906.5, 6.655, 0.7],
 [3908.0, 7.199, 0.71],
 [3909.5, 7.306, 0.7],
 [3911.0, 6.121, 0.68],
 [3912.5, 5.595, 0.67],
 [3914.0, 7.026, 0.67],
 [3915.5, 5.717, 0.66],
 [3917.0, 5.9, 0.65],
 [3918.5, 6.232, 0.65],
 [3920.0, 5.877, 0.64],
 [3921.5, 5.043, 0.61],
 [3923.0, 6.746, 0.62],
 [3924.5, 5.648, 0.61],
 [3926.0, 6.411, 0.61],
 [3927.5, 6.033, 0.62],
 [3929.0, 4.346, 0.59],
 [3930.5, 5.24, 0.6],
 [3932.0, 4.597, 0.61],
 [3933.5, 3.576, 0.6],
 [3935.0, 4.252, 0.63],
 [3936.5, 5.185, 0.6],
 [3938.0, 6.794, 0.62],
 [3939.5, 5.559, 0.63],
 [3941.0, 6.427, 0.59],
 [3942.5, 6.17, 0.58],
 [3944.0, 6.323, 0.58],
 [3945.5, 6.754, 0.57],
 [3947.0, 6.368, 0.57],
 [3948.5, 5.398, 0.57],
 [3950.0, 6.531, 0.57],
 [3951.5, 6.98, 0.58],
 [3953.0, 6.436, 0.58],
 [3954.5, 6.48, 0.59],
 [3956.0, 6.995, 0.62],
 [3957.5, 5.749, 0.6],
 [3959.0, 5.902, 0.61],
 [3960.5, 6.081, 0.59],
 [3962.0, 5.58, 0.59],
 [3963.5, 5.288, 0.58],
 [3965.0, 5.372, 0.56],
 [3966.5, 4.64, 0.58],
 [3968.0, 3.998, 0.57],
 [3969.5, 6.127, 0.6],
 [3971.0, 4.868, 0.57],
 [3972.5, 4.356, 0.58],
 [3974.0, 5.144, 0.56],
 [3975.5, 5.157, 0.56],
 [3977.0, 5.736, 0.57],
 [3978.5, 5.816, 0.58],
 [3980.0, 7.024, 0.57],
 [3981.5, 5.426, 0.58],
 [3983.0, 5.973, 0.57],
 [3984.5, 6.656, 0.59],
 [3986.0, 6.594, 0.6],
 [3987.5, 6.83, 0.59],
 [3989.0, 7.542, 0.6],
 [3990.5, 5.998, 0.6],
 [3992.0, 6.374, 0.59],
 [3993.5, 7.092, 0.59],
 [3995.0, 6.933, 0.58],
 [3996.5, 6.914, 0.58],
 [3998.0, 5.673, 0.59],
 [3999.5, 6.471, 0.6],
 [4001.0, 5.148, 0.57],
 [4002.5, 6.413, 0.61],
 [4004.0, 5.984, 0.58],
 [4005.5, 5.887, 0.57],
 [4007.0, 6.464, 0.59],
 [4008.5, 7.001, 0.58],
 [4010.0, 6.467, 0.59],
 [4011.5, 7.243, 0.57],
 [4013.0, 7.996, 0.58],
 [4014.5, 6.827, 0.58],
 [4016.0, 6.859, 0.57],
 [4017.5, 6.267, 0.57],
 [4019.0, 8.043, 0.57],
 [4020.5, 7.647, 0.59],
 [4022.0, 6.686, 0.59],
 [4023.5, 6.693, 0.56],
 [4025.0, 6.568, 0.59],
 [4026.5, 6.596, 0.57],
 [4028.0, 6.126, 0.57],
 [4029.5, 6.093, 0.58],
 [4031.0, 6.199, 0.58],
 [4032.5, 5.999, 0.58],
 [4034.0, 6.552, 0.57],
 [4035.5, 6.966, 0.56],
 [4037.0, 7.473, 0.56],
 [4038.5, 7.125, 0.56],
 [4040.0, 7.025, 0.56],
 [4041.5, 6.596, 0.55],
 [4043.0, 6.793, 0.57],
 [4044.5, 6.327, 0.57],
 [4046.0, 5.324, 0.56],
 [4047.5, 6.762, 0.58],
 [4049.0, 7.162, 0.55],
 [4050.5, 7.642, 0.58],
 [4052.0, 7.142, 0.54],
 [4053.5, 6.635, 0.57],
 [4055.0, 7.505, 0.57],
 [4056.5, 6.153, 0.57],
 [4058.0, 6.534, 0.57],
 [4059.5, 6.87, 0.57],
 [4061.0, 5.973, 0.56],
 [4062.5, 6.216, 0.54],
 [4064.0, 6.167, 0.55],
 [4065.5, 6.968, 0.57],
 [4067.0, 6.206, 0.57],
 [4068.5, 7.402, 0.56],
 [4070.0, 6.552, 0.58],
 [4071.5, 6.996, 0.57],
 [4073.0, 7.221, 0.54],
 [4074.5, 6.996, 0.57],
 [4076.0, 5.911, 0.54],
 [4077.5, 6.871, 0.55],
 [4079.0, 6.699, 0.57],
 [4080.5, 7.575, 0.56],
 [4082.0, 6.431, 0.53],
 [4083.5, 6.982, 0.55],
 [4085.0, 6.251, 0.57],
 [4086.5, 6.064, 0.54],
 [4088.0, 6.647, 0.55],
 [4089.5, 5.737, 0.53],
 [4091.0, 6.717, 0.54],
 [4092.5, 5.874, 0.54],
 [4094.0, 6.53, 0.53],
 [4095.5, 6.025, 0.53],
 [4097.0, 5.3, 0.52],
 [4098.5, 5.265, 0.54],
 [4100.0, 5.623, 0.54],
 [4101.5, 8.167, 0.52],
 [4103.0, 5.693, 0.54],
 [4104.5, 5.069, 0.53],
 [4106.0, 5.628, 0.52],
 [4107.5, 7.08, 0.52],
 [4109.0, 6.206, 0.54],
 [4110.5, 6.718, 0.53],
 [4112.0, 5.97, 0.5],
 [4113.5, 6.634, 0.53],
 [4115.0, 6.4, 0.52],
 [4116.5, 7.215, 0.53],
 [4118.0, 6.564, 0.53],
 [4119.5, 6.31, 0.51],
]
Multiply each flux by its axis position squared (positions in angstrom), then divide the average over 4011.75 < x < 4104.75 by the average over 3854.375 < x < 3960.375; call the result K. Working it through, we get 1.17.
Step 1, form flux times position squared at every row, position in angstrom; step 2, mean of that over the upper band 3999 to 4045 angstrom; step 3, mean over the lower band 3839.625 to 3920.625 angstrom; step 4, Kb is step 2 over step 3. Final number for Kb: 1.17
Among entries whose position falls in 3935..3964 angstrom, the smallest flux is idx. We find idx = 4.252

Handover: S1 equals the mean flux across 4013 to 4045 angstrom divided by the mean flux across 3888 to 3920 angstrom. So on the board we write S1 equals 1.1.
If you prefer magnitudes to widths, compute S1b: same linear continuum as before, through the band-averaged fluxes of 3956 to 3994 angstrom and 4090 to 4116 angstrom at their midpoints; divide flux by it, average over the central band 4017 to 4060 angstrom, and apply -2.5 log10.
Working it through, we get -0.13 mag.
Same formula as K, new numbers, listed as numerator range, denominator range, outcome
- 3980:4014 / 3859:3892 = 1.10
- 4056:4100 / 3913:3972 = 1.20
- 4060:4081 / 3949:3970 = 1.21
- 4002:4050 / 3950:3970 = 1.19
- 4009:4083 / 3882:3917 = 1.20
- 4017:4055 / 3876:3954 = 1.21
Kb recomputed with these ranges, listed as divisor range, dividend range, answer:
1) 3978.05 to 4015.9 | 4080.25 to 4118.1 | 1.02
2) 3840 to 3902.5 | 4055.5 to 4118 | 1.18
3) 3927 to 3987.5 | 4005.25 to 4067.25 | 1.22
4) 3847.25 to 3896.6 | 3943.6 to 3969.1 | 1.00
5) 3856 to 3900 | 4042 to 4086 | 1.19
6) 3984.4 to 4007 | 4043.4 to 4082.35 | 1.08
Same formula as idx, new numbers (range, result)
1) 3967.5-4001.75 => 3.998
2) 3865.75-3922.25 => 4.689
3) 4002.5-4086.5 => 5.324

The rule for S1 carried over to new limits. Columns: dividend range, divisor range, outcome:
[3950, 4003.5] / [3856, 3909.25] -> 0.96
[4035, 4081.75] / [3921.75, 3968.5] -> 1.18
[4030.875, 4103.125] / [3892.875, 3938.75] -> 1.12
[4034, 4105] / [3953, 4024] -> 1.05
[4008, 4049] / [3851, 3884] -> 1.05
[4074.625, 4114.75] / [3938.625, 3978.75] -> 1.09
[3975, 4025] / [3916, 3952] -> 1.14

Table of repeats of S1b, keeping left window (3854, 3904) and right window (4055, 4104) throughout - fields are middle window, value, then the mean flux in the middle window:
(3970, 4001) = 0.043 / 6.11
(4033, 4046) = -0.056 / 6.75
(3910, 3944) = 0.107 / 5.69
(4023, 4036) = 0.000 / 6.41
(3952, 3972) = 0.120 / 5.66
